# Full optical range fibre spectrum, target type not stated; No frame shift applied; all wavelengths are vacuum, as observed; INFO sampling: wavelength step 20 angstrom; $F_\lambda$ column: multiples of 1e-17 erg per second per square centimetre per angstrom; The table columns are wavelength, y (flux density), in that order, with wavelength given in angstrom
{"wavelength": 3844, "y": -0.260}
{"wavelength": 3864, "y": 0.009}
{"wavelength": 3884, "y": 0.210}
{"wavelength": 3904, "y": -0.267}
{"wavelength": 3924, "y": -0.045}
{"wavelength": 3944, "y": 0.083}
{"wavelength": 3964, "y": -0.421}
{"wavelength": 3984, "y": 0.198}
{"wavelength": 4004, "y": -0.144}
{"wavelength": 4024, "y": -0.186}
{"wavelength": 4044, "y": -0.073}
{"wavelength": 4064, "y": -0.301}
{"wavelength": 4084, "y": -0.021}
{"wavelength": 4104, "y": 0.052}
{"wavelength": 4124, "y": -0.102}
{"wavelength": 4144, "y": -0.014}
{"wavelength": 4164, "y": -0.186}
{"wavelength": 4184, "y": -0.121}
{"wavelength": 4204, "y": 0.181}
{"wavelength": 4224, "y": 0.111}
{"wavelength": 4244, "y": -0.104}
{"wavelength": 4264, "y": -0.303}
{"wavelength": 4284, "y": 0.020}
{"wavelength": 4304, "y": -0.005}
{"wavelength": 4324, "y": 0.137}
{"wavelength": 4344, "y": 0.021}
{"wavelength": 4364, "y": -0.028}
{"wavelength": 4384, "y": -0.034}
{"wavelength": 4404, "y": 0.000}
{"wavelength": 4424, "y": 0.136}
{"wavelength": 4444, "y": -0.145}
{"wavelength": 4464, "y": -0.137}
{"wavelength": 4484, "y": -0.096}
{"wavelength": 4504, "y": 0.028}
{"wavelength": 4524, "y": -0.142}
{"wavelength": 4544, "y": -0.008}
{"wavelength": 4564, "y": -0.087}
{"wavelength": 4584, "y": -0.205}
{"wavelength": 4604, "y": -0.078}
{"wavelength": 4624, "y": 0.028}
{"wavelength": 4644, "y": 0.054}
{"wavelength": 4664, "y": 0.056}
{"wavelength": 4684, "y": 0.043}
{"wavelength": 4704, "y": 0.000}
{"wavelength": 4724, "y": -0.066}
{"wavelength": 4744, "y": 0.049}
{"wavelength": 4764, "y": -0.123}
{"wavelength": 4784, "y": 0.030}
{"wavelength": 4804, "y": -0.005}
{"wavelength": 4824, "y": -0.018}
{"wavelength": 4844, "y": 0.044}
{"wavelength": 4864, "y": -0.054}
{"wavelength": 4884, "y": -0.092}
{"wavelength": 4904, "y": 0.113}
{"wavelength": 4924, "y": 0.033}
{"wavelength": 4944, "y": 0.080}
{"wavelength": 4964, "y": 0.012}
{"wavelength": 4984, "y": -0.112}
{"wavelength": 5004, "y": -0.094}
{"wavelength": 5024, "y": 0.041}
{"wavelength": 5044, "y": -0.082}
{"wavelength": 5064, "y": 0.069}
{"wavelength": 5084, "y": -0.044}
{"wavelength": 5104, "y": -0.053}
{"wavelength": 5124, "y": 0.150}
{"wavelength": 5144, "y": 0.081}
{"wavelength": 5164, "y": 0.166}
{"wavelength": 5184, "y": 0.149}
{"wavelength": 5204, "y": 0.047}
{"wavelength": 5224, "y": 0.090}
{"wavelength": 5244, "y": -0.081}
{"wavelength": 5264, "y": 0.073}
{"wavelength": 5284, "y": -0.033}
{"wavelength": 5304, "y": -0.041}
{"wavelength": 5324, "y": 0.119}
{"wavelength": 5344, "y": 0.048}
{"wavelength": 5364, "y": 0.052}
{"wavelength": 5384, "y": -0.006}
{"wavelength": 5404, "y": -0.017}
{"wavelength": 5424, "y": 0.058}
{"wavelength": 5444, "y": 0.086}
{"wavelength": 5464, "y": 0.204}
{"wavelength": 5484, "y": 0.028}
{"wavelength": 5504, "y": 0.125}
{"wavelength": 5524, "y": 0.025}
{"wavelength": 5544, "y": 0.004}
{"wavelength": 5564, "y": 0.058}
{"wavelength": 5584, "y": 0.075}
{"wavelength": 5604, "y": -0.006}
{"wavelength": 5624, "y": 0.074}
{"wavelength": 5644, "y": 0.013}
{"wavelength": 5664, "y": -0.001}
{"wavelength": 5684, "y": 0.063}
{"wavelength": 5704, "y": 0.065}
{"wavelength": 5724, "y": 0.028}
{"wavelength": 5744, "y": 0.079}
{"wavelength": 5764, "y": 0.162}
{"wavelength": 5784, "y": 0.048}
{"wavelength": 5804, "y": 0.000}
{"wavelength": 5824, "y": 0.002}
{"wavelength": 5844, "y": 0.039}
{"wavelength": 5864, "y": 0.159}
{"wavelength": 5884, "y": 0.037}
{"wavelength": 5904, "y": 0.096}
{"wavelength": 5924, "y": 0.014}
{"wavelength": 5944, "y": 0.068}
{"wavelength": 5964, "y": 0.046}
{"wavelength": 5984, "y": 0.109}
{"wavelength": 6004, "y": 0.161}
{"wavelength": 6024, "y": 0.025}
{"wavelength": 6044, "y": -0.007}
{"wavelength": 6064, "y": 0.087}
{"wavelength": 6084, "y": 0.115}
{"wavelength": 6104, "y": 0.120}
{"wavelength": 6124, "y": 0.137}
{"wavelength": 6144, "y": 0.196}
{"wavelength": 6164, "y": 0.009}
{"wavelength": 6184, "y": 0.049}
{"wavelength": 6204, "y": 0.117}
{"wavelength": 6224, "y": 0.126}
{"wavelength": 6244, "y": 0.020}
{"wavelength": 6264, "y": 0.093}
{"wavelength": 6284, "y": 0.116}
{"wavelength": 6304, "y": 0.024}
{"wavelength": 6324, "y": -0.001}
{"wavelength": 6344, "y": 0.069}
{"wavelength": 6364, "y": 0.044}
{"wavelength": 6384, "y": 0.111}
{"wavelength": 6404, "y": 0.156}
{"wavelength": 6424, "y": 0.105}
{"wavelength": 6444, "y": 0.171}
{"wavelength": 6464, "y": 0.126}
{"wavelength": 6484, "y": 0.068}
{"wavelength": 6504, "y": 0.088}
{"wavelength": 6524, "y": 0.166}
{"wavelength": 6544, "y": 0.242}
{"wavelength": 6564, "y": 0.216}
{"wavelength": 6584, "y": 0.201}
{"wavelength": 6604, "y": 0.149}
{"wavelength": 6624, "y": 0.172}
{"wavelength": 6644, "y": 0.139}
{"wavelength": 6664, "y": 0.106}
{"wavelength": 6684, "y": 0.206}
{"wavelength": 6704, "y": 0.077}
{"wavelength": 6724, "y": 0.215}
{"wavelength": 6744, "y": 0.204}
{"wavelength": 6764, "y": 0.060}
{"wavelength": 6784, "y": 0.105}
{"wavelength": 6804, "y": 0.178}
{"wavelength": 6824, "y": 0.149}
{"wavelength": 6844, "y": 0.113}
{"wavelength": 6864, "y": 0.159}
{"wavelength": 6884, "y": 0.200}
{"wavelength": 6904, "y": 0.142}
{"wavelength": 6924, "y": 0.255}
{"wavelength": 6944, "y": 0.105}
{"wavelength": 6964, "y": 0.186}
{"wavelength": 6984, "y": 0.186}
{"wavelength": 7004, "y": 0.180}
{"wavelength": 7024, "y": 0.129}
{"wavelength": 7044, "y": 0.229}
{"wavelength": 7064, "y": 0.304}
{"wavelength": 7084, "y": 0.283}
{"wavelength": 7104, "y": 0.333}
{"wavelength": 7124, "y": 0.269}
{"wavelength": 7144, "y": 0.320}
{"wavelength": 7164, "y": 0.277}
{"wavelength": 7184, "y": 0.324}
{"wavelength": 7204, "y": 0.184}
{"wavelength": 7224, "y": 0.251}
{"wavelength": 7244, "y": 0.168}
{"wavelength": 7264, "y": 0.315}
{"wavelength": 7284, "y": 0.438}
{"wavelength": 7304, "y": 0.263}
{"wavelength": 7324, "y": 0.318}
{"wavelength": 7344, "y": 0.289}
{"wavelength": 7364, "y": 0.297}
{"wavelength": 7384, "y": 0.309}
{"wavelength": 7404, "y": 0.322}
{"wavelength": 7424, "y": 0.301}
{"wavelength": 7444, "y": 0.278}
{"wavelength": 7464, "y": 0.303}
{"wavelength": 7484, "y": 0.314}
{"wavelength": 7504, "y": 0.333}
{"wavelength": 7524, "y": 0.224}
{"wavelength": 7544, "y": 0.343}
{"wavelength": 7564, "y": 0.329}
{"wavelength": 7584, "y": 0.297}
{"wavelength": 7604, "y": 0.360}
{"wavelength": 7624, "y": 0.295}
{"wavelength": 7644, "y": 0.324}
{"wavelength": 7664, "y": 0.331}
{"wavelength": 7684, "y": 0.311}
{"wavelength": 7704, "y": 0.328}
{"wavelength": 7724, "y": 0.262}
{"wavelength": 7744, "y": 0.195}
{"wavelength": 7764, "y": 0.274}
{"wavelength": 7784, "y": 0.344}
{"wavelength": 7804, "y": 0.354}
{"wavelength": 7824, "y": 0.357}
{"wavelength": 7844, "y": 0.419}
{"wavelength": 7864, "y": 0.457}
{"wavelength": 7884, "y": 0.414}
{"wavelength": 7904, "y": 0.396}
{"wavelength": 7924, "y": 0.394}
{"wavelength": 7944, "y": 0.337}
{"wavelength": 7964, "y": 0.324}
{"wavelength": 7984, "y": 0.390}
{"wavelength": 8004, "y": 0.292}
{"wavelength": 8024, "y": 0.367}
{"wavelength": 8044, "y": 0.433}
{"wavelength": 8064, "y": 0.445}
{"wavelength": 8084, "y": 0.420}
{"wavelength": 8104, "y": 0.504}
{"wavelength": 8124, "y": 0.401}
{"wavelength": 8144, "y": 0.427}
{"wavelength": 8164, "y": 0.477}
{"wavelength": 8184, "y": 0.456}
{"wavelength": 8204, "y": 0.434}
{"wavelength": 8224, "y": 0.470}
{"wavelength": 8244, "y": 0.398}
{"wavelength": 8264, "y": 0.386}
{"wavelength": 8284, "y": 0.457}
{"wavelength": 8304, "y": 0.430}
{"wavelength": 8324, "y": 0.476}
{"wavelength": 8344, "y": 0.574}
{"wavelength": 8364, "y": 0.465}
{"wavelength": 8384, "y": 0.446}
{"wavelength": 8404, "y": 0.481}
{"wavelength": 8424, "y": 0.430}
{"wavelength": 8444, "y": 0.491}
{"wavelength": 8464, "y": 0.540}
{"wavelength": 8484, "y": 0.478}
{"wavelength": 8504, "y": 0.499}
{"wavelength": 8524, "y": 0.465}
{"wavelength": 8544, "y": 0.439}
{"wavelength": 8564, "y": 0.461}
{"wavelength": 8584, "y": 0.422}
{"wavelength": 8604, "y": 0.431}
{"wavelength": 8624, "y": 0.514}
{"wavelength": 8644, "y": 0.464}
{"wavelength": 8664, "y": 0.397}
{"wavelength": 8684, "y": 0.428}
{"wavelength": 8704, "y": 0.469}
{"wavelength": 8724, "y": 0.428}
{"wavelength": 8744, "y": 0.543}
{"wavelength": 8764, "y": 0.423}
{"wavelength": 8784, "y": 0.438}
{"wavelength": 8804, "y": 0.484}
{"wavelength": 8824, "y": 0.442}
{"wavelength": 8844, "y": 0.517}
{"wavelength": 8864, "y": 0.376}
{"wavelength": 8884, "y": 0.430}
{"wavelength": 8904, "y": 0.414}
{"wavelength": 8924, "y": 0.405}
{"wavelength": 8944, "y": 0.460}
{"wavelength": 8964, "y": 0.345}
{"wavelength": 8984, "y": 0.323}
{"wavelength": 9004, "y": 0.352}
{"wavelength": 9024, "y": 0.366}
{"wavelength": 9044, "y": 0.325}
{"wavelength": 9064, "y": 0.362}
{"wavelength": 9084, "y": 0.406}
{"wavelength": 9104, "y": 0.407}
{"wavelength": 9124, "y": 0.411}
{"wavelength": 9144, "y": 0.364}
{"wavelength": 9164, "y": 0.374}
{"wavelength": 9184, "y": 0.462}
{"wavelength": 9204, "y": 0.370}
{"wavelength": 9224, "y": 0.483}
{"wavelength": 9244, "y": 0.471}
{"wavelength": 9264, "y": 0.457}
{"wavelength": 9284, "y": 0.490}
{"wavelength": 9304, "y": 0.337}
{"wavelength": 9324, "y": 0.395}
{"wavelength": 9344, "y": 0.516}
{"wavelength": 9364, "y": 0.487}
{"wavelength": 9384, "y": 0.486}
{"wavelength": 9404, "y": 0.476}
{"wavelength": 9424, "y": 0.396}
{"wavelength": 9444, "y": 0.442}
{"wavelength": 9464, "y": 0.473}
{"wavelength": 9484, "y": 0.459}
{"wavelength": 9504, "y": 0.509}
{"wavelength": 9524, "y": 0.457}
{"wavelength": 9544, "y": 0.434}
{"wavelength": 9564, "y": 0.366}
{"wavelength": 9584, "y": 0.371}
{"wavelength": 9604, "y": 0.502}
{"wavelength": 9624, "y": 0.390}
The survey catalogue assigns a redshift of 0.77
